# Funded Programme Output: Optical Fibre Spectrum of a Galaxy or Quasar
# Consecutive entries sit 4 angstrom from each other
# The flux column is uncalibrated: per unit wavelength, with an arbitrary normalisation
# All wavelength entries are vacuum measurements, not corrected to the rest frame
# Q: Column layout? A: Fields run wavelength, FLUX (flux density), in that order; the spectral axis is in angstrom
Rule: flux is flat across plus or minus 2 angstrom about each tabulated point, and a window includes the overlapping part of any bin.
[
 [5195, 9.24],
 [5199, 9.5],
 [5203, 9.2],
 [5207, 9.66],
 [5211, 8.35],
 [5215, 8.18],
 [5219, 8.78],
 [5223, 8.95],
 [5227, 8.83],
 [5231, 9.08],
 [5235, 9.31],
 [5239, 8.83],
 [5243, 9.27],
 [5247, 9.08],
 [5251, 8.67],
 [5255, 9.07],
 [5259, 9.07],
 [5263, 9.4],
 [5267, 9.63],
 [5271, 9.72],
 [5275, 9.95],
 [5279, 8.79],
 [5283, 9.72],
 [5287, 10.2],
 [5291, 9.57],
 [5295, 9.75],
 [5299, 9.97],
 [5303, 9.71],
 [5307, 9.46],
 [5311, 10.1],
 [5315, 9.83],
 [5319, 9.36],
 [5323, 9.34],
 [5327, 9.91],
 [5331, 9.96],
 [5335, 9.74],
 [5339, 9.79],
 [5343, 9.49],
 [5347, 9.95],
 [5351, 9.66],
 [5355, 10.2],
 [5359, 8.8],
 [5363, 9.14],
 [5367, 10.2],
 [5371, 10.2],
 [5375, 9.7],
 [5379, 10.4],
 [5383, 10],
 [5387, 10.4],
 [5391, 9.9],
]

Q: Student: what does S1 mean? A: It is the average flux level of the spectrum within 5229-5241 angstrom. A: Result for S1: 9.07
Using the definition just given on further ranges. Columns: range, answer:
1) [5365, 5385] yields 10.1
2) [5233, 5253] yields 9.03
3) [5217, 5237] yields 8.99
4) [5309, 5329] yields 9.71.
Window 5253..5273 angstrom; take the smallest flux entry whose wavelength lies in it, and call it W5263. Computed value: 9.07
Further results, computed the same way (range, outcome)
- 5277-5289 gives 8.79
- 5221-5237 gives 8.83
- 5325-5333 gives 9.91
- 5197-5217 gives 8.18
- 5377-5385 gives 10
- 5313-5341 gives 9.34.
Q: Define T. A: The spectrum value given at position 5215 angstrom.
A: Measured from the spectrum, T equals 8.18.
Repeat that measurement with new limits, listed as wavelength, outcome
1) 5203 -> 9.2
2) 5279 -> 8.79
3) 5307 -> 9.46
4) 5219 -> 8.78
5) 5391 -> 9.9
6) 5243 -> 9.27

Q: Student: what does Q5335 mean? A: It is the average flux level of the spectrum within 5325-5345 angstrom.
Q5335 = 9.78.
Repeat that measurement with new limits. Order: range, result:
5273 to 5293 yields 9.65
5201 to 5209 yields 9.43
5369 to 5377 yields 9.95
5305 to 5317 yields 9.8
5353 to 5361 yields 9.5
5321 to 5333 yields 9.74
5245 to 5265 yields 9.06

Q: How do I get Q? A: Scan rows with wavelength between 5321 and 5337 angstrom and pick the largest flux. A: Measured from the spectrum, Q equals 9.96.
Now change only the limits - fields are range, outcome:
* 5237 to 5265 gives 9.4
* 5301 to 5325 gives 10.1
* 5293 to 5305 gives 9.97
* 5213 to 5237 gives 9.31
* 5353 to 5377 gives 10.2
